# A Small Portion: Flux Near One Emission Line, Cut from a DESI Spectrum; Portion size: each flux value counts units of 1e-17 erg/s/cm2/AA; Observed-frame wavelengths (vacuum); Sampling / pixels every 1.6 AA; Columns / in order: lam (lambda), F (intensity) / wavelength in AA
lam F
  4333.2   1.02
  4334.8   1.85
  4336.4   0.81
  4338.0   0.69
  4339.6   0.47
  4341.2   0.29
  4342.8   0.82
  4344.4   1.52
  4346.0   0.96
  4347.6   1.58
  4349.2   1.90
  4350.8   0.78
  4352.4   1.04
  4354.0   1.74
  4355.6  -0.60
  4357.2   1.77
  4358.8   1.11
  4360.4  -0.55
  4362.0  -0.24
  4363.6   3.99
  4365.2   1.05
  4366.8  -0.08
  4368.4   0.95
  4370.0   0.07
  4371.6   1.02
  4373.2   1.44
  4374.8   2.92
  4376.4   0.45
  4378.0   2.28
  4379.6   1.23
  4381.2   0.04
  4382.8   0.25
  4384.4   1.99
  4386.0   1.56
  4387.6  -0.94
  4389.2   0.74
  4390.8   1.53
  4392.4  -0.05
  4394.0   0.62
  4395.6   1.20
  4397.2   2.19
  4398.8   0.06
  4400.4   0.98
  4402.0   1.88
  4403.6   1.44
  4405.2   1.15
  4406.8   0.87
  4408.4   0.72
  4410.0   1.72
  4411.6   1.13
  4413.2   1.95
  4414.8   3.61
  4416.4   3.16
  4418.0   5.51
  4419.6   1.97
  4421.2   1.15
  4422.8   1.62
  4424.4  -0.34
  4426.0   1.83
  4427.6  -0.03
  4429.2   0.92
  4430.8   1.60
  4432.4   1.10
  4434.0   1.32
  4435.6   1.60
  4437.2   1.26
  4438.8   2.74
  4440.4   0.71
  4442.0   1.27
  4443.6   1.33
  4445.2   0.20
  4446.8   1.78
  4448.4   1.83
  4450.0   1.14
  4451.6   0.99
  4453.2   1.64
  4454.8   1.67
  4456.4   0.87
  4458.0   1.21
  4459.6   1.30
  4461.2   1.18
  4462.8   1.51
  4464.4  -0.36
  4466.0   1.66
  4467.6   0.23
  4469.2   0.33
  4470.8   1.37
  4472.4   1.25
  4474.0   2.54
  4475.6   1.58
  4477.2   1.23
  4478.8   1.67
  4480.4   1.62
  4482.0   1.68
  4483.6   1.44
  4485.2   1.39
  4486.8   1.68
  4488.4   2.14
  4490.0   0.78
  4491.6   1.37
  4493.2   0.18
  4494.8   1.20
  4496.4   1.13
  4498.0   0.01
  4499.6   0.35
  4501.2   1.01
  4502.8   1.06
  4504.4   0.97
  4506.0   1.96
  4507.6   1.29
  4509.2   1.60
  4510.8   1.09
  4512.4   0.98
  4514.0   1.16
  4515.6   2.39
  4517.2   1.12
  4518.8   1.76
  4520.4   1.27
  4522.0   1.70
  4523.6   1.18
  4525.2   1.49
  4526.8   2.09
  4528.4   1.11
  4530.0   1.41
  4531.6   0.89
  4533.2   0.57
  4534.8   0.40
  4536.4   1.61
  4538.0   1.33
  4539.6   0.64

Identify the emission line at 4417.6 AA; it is [O II] 3727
